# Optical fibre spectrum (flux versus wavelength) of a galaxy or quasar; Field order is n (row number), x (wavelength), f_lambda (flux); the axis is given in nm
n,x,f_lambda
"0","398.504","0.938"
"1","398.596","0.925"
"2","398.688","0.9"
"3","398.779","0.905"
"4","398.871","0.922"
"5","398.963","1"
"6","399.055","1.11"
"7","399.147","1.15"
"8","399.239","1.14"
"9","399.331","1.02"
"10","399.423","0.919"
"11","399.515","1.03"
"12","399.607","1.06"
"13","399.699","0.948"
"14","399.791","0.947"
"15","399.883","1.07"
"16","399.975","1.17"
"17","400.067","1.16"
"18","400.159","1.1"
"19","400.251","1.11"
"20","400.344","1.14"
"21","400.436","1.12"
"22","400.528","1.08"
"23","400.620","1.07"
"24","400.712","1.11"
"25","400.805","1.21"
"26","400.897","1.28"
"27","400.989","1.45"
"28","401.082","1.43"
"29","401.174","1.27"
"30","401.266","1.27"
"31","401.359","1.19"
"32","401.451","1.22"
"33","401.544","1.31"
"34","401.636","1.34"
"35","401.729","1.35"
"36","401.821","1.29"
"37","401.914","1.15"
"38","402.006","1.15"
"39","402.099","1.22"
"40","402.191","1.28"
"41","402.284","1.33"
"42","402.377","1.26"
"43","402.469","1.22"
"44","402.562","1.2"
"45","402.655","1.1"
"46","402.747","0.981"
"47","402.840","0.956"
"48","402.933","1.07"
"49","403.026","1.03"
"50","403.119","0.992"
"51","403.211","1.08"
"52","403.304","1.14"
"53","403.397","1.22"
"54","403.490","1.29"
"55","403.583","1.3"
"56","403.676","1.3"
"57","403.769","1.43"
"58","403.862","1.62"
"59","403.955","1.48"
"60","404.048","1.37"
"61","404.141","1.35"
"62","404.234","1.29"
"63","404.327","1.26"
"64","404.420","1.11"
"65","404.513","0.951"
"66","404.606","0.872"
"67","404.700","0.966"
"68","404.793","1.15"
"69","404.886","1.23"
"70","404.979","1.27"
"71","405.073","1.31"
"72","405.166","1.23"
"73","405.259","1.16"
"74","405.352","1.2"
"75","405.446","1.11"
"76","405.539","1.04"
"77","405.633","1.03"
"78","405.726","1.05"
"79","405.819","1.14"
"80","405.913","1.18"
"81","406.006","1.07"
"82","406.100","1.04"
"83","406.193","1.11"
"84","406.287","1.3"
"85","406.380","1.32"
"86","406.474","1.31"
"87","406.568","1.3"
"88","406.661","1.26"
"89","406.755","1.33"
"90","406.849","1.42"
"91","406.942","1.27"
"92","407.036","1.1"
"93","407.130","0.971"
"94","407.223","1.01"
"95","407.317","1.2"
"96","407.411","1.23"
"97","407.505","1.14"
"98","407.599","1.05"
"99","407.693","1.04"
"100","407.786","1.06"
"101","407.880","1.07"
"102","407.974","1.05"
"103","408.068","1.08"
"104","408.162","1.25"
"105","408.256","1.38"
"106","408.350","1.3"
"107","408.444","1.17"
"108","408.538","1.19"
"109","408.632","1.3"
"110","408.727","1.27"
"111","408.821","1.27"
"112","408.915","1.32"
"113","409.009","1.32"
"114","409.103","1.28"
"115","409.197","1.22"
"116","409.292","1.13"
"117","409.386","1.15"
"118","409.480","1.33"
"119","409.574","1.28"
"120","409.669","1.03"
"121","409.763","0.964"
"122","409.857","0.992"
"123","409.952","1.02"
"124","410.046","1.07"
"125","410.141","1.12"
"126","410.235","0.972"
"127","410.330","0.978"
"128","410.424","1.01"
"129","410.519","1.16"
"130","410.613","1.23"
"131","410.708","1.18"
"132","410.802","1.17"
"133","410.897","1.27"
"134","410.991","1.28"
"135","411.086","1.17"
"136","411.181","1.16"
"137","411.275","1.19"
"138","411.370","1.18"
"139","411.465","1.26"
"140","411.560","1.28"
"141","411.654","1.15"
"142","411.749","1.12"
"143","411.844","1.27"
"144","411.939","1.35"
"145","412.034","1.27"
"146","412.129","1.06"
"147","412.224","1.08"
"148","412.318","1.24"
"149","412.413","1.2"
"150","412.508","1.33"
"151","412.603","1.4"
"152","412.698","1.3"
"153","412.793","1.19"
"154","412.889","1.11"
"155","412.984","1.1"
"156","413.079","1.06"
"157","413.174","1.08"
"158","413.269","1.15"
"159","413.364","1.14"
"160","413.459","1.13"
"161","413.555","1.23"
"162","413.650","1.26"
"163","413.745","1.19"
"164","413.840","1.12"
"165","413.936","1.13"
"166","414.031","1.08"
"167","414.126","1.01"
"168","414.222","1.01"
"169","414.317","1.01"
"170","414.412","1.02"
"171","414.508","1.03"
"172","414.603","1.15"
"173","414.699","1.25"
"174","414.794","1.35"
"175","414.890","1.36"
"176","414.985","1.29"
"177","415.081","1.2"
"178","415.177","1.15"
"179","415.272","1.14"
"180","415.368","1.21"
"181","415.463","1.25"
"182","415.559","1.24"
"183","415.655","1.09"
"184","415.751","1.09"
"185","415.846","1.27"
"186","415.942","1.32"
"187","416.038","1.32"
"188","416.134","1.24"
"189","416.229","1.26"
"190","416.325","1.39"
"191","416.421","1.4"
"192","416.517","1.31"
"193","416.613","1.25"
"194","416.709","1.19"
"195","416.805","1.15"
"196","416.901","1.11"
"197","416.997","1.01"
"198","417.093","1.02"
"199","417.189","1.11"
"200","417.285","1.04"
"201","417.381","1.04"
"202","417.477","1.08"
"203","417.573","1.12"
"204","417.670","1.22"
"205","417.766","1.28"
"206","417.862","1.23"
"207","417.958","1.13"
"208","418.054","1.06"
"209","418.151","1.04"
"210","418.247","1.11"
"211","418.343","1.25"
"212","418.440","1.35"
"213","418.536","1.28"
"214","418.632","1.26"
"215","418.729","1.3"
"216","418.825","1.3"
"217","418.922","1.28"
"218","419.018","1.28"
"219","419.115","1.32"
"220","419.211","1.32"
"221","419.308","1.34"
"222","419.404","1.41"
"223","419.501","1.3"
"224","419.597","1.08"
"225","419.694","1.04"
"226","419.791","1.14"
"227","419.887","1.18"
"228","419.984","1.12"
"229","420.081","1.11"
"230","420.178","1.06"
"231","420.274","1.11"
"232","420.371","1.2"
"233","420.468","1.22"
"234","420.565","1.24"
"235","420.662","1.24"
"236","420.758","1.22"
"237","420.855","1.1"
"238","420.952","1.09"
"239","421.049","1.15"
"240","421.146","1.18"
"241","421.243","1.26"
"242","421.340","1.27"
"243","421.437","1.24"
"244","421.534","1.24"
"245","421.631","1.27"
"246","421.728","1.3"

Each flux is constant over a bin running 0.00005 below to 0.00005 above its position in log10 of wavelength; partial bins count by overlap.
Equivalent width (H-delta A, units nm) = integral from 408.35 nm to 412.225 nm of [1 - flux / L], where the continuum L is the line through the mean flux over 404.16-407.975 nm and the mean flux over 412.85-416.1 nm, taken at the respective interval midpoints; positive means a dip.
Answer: -0.07 nm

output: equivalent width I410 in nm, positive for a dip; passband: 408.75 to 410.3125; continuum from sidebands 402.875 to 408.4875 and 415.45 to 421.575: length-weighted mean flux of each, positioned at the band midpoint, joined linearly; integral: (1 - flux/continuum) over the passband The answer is 0.05 nm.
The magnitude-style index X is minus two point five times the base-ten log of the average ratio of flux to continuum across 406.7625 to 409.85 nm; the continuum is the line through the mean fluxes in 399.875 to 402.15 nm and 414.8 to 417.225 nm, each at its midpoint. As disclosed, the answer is 0.03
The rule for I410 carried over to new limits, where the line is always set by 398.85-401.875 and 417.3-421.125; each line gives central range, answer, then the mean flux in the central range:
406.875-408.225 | 0.060 nm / 1.12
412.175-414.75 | 0.071 nm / 1.15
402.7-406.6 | -0.062 nm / 1.18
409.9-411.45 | 0.050 nm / 1.14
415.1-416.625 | -0.075 nm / 1.24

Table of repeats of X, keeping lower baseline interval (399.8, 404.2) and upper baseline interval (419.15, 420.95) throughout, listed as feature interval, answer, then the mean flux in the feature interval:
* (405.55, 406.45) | 0.067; 1.14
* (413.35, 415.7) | 0.033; 1.16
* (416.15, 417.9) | 0.013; 1.18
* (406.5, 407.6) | 0.010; 1.2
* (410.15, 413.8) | 0.019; 1.18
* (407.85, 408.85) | -0.005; 1.21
